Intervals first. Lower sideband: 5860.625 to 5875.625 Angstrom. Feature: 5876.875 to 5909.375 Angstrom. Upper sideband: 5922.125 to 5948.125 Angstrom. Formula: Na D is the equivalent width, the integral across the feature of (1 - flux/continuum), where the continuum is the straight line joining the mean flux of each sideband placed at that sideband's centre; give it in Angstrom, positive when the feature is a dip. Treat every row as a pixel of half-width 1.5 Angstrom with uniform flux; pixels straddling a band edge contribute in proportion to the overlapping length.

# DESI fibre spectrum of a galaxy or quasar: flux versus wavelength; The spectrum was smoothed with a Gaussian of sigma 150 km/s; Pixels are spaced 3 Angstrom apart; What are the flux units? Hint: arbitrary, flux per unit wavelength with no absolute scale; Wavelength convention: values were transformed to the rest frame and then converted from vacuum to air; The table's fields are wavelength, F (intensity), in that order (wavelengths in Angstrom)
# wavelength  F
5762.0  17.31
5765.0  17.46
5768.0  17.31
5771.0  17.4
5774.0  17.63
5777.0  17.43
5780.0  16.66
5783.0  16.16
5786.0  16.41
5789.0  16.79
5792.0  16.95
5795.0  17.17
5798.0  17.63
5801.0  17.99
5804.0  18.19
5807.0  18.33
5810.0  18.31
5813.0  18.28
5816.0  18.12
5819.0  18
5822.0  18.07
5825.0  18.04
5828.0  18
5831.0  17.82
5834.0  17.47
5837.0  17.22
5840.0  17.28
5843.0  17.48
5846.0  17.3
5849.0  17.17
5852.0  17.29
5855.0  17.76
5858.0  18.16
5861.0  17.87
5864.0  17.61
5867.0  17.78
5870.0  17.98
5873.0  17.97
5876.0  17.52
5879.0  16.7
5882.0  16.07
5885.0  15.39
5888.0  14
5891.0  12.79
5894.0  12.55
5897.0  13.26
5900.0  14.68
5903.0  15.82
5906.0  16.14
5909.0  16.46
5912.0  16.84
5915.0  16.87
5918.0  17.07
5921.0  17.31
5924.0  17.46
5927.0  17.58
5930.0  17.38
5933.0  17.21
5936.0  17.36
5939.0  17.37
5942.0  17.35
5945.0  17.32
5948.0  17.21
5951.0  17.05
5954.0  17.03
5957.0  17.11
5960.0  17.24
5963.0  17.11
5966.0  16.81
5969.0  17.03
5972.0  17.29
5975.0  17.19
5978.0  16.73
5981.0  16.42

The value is 5.1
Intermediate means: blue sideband 17.8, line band 14.9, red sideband 17.4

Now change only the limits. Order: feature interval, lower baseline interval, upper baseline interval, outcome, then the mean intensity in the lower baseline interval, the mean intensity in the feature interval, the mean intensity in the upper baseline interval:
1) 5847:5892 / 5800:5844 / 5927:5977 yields 2.0 Angstrom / 17.9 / 16.9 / 17.2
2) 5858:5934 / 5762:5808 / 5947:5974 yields 3.6 Angstrom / 17.3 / 16.4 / 17.1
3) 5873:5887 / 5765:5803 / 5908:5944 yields 0.6 Angstrom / 17.2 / 16.5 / 17.2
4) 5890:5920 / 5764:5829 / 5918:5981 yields 3.4 Angstrom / 17.6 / 15.3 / 17.2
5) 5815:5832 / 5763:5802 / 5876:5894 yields -1.8 Angstrom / 17.1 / 18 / 15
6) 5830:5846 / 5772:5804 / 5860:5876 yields 0.1 Angstrom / 17.1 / 17.4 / 17.8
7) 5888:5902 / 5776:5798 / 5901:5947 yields 2.9 Angstrom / 16.8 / 13.5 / 17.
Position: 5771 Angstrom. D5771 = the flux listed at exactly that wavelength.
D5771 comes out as 17.4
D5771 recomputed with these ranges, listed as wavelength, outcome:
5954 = 17.03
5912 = 16.84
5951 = 17.05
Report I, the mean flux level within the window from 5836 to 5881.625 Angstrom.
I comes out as 17.5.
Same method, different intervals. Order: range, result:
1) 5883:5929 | 15.6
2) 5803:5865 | 17.8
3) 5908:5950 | 17.2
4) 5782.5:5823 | 17.6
